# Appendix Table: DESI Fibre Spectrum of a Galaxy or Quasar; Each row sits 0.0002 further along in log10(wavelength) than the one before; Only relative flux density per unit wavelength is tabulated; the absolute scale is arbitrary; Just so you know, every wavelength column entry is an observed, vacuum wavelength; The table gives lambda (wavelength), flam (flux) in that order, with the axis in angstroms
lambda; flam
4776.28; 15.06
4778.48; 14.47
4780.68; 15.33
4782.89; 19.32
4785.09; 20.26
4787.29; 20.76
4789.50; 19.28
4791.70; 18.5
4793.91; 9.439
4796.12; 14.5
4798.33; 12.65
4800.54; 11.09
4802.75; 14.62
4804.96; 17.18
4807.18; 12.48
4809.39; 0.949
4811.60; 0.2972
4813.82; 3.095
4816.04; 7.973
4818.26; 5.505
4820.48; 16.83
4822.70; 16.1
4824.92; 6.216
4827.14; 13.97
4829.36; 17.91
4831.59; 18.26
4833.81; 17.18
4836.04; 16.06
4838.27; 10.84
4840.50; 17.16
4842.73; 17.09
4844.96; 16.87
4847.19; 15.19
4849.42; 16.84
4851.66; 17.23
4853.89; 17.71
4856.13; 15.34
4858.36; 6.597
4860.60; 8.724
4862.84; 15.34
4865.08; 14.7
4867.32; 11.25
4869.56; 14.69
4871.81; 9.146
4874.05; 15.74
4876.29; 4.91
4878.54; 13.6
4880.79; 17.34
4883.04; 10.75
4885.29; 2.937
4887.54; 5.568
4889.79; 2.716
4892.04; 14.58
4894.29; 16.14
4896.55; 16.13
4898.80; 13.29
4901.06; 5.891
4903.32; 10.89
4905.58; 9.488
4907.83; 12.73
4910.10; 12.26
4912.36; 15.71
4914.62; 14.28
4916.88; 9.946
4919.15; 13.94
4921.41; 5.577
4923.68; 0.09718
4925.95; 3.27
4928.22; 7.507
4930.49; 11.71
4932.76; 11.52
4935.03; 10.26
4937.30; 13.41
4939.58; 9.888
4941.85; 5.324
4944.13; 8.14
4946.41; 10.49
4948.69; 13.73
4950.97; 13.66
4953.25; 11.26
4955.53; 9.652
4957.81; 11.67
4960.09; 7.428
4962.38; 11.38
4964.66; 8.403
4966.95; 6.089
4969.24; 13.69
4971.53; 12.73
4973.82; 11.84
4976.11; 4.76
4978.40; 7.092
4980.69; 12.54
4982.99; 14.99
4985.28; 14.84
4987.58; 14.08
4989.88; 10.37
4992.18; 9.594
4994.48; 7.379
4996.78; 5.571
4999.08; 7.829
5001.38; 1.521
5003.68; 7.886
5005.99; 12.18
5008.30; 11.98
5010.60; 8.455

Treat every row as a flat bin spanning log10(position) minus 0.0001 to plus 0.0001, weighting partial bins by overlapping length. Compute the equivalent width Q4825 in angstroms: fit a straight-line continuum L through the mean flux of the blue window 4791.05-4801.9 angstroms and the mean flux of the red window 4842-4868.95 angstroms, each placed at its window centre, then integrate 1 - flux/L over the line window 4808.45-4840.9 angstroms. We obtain 6.2 angstroms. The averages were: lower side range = 13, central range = 11.2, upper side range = 14.4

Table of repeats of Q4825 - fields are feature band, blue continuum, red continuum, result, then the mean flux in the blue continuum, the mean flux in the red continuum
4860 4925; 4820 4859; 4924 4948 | 4.4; 15.3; 8.93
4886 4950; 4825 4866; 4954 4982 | 9.5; 14.9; 9.82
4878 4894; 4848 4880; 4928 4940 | 3.3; 13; 11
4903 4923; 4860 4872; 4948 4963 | 0.8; 12.7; 11.2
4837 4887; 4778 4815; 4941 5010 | -4.5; 13.1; 9.94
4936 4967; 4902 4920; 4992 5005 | -1.9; 12.3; 6.48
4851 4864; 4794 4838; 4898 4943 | -2.9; 11.7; 9.82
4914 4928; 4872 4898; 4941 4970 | 3.9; 10.9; 10.1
